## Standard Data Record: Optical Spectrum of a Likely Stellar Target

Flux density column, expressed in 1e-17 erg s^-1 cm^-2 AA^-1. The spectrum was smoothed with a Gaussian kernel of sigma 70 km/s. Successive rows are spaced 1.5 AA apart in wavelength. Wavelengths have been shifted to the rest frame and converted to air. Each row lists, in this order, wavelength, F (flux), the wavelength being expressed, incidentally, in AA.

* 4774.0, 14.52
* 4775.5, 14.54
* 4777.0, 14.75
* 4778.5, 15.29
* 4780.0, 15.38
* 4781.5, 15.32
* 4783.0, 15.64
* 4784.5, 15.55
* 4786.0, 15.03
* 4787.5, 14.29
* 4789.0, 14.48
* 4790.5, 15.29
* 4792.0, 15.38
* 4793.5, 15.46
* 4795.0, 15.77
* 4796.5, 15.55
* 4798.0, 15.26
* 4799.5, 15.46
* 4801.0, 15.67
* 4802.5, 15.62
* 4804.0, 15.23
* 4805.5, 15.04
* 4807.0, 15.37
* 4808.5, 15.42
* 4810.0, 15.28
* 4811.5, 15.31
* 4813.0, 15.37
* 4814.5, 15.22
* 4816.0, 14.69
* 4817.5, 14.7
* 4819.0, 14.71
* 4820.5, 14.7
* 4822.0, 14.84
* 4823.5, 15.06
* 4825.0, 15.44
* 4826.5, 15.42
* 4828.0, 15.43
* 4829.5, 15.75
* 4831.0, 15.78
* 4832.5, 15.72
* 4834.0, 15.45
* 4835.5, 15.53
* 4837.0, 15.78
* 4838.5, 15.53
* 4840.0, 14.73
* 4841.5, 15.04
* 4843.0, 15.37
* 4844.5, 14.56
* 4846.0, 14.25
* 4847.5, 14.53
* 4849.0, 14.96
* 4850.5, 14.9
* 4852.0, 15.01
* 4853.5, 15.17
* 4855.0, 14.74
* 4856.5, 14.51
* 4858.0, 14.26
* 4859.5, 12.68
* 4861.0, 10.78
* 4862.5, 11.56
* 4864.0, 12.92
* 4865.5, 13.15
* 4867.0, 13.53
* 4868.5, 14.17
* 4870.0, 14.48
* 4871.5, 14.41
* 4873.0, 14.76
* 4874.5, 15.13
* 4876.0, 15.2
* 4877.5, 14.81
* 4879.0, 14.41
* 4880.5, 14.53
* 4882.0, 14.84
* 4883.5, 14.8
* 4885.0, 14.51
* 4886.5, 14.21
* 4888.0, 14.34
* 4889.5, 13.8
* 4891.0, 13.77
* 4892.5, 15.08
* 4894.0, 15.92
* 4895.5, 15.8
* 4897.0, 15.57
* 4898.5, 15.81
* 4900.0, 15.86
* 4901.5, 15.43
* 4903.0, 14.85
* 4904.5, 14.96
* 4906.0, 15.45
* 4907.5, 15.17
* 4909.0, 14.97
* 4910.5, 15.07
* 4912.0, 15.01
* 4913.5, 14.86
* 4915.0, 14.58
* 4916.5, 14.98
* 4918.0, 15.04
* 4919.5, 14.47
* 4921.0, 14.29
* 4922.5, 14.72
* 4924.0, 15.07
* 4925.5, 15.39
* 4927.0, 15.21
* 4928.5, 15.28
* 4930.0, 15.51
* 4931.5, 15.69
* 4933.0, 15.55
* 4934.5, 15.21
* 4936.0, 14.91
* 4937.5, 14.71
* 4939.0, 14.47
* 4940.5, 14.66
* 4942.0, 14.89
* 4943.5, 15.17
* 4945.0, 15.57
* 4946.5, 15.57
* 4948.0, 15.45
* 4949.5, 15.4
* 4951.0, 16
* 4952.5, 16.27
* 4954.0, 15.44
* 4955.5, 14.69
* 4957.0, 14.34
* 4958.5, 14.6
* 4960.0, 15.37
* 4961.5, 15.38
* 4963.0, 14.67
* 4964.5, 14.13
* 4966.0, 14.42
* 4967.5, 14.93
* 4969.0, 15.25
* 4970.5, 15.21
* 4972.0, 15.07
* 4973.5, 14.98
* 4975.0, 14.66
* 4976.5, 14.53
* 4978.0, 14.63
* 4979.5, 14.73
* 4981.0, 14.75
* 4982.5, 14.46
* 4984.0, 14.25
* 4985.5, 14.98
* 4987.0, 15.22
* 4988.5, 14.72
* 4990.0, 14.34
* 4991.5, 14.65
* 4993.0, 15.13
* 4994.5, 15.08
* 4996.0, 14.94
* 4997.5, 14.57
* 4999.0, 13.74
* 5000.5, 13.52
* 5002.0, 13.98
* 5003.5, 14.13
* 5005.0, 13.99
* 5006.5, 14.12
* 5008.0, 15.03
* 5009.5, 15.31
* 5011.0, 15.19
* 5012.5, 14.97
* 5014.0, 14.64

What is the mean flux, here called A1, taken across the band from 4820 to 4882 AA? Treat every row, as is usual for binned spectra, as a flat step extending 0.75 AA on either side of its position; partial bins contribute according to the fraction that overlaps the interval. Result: 14.6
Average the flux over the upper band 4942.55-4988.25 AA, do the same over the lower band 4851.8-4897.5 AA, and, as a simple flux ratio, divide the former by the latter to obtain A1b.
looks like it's 1.05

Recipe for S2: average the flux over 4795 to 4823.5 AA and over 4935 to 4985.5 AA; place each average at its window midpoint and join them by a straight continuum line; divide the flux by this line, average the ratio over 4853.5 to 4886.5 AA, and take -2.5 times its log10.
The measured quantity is 0.079 mag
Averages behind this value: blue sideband 15.2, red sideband 15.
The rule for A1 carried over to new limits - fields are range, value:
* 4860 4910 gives 14.5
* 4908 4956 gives 15.1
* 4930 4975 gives 15.1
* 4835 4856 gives 15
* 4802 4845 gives 15.2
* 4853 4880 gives 13.9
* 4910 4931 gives 15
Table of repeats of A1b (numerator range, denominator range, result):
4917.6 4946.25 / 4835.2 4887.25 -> 1.05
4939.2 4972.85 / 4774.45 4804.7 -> 0.99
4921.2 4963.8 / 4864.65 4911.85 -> 1.03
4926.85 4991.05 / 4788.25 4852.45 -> 0.99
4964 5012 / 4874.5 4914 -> 0.98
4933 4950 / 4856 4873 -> 1.13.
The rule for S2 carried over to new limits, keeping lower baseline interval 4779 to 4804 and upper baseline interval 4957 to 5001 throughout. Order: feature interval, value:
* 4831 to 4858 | 0.01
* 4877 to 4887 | 0.03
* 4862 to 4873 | 0.11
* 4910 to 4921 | 0.01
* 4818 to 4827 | 0.02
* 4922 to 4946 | -0.02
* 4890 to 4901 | -0.03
